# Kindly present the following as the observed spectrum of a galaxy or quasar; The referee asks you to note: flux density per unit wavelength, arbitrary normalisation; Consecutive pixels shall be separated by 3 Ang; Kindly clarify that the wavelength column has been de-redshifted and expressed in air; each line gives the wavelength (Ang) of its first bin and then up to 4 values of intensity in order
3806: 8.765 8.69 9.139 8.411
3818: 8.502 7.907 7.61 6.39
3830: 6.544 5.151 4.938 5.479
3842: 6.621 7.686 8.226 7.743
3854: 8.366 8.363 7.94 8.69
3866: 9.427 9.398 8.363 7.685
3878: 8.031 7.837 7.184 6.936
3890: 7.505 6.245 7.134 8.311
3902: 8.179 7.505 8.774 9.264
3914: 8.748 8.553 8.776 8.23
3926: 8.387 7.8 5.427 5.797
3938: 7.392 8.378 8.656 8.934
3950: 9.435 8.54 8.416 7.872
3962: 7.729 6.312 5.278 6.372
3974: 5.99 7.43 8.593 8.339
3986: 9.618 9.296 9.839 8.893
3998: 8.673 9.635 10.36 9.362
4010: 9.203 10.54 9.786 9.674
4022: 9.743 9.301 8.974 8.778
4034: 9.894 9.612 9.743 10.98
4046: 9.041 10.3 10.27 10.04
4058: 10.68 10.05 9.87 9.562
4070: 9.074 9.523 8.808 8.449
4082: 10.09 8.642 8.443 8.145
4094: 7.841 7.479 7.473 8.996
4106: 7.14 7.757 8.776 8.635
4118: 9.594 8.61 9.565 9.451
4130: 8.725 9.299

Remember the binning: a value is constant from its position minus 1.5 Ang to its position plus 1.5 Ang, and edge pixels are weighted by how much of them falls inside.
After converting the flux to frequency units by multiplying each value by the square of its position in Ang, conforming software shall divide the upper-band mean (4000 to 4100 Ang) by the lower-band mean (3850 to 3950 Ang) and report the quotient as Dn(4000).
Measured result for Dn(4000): 1.27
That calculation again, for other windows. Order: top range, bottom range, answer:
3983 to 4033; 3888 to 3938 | 1.28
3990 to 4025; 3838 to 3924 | 1.28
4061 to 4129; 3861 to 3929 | 1.19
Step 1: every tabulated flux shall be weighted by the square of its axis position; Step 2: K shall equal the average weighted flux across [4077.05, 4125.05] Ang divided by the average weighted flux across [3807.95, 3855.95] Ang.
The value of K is 1.32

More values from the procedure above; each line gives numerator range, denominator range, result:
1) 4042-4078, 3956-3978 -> 1.51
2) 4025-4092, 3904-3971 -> 1.28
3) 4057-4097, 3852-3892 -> 1.24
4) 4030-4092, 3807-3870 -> 1.39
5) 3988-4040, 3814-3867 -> 1.40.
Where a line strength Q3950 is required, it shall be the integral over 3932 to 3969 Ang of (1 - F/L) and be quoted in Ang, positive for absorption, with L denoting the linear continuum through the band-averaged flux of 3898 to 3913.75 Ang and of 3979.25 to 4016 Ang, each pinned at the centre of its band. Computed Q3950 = 5.1 Ang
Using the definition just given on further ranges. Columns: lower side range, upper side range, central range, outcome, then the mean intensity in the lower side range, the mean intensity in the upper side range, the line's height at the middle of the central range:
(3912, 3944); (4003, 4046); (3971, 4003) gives 1.50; 7.81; 9.68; 8.96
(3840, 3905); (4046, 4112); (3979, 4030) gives -4.89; 7.87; 8.98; 8.58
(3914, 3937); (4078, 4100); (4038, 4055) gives -3.88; 7.64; 8.38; 8.18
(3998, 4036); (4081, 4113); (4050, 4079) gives -3.09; 9.57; 8.22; 8.77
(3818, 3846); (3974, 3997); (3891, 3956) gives -1.75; 6.57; 8.67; 7.82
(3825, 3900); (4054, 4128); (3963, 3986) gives 3.00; 7.44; 8.9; 8.16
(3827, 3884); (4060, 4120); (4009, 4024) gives -2.61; 7.54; 8.71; 8.34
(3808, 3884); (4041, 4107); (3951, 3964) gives 0.45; 7.71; 9.15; 8.41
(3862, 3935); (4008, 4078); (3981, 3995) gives -0.25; 7.97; 9.7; 9.04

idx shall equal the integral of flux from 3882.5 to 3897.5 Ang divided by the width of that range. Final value 7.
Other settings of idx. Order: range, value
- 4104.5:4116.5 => 8.08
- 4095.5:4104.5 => 7.98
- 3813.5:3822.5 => 8.27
